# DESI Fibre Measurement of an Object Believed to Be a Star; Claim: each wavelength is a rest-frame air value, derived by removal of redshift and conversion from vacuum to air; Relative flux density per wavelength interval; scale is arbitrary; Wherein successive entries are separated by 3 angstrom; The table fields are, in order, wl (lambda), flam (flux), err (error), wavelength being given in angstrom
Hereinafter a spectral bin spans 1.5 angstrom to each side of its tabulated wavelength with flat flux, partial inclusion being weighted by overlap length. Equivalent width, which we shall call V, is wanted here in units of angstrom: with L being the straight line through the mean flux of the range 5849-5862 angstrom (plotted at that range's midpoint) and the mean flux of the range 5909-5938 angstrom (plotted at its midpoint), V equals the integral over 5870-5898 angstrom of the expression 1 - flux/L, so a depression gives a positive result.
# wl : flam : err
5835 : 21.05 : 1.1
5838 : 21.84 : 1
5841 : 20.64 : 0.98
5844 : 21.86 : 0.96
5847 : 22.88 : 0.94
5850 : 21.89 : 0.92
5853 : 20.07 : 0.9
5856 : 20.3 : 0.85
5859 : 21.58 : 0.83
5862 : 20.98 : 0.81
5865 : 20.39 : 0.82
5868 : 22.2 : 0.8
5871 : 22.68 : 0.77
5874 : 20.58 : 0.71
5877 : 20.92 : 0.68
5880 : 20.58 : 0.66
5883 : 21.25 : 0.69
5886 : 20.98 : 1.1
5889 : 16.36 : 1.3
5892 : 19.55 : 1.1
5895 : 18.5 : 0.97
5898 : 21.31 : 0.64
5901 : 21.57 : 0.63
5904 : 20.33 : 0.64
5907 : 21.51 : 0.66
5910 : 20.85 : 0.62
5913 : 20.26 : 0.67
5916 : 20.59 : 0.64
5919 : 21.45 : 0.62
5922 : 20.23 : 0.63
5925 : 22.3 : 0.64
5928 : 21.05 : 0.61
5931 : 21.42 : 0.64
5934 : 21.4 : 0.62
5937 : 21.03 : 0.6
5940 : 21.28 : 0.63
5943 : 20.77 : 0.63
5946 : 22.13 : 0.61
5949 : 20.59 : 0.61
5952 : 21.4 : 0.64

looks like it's 1.1 angstrom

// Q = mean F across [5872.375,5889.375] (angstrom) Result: 20.4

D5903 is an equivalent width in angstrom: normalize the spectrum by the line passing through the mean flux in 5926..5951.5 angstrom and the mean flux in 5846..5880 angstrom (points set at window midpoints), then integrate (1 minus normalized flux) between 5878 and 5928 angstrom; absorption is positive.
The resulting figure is 1.8 angstrom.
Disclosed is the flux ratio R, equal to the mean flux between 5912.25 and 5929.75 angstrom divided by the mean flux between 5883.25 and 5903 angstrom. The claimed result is 1.06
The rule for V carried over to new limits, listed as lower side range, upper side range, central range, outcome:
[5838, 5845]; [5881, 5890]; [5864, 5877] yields -0.7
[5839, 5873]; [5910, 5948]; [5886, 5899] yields 1.3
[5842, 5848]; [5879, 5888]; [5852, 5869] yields 0.5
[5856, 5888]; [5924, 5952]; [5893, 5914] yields 0.6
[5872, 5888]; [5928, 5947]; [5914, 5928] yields 0.0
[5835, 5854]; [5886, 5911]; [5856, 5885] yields -0.5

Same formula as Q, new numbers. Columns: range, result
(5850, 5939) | 20.8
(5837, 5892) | 21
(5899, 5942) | 21.1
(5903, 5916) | 20.7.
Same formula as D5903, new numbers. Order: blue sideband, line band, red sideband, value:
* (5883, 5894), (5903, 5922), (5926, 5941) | -0.4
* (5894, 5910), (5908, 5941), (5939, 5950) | -0.1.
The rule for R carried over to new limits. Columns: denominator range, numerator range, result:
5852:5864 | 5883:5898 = 0.93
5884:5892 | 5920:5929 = 1.12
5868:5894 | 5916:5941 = 1.04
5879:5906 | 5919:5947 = 1.06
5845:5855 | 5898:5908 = 0.98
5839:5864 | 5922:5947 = 1.00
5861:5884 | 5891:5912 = 0.97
